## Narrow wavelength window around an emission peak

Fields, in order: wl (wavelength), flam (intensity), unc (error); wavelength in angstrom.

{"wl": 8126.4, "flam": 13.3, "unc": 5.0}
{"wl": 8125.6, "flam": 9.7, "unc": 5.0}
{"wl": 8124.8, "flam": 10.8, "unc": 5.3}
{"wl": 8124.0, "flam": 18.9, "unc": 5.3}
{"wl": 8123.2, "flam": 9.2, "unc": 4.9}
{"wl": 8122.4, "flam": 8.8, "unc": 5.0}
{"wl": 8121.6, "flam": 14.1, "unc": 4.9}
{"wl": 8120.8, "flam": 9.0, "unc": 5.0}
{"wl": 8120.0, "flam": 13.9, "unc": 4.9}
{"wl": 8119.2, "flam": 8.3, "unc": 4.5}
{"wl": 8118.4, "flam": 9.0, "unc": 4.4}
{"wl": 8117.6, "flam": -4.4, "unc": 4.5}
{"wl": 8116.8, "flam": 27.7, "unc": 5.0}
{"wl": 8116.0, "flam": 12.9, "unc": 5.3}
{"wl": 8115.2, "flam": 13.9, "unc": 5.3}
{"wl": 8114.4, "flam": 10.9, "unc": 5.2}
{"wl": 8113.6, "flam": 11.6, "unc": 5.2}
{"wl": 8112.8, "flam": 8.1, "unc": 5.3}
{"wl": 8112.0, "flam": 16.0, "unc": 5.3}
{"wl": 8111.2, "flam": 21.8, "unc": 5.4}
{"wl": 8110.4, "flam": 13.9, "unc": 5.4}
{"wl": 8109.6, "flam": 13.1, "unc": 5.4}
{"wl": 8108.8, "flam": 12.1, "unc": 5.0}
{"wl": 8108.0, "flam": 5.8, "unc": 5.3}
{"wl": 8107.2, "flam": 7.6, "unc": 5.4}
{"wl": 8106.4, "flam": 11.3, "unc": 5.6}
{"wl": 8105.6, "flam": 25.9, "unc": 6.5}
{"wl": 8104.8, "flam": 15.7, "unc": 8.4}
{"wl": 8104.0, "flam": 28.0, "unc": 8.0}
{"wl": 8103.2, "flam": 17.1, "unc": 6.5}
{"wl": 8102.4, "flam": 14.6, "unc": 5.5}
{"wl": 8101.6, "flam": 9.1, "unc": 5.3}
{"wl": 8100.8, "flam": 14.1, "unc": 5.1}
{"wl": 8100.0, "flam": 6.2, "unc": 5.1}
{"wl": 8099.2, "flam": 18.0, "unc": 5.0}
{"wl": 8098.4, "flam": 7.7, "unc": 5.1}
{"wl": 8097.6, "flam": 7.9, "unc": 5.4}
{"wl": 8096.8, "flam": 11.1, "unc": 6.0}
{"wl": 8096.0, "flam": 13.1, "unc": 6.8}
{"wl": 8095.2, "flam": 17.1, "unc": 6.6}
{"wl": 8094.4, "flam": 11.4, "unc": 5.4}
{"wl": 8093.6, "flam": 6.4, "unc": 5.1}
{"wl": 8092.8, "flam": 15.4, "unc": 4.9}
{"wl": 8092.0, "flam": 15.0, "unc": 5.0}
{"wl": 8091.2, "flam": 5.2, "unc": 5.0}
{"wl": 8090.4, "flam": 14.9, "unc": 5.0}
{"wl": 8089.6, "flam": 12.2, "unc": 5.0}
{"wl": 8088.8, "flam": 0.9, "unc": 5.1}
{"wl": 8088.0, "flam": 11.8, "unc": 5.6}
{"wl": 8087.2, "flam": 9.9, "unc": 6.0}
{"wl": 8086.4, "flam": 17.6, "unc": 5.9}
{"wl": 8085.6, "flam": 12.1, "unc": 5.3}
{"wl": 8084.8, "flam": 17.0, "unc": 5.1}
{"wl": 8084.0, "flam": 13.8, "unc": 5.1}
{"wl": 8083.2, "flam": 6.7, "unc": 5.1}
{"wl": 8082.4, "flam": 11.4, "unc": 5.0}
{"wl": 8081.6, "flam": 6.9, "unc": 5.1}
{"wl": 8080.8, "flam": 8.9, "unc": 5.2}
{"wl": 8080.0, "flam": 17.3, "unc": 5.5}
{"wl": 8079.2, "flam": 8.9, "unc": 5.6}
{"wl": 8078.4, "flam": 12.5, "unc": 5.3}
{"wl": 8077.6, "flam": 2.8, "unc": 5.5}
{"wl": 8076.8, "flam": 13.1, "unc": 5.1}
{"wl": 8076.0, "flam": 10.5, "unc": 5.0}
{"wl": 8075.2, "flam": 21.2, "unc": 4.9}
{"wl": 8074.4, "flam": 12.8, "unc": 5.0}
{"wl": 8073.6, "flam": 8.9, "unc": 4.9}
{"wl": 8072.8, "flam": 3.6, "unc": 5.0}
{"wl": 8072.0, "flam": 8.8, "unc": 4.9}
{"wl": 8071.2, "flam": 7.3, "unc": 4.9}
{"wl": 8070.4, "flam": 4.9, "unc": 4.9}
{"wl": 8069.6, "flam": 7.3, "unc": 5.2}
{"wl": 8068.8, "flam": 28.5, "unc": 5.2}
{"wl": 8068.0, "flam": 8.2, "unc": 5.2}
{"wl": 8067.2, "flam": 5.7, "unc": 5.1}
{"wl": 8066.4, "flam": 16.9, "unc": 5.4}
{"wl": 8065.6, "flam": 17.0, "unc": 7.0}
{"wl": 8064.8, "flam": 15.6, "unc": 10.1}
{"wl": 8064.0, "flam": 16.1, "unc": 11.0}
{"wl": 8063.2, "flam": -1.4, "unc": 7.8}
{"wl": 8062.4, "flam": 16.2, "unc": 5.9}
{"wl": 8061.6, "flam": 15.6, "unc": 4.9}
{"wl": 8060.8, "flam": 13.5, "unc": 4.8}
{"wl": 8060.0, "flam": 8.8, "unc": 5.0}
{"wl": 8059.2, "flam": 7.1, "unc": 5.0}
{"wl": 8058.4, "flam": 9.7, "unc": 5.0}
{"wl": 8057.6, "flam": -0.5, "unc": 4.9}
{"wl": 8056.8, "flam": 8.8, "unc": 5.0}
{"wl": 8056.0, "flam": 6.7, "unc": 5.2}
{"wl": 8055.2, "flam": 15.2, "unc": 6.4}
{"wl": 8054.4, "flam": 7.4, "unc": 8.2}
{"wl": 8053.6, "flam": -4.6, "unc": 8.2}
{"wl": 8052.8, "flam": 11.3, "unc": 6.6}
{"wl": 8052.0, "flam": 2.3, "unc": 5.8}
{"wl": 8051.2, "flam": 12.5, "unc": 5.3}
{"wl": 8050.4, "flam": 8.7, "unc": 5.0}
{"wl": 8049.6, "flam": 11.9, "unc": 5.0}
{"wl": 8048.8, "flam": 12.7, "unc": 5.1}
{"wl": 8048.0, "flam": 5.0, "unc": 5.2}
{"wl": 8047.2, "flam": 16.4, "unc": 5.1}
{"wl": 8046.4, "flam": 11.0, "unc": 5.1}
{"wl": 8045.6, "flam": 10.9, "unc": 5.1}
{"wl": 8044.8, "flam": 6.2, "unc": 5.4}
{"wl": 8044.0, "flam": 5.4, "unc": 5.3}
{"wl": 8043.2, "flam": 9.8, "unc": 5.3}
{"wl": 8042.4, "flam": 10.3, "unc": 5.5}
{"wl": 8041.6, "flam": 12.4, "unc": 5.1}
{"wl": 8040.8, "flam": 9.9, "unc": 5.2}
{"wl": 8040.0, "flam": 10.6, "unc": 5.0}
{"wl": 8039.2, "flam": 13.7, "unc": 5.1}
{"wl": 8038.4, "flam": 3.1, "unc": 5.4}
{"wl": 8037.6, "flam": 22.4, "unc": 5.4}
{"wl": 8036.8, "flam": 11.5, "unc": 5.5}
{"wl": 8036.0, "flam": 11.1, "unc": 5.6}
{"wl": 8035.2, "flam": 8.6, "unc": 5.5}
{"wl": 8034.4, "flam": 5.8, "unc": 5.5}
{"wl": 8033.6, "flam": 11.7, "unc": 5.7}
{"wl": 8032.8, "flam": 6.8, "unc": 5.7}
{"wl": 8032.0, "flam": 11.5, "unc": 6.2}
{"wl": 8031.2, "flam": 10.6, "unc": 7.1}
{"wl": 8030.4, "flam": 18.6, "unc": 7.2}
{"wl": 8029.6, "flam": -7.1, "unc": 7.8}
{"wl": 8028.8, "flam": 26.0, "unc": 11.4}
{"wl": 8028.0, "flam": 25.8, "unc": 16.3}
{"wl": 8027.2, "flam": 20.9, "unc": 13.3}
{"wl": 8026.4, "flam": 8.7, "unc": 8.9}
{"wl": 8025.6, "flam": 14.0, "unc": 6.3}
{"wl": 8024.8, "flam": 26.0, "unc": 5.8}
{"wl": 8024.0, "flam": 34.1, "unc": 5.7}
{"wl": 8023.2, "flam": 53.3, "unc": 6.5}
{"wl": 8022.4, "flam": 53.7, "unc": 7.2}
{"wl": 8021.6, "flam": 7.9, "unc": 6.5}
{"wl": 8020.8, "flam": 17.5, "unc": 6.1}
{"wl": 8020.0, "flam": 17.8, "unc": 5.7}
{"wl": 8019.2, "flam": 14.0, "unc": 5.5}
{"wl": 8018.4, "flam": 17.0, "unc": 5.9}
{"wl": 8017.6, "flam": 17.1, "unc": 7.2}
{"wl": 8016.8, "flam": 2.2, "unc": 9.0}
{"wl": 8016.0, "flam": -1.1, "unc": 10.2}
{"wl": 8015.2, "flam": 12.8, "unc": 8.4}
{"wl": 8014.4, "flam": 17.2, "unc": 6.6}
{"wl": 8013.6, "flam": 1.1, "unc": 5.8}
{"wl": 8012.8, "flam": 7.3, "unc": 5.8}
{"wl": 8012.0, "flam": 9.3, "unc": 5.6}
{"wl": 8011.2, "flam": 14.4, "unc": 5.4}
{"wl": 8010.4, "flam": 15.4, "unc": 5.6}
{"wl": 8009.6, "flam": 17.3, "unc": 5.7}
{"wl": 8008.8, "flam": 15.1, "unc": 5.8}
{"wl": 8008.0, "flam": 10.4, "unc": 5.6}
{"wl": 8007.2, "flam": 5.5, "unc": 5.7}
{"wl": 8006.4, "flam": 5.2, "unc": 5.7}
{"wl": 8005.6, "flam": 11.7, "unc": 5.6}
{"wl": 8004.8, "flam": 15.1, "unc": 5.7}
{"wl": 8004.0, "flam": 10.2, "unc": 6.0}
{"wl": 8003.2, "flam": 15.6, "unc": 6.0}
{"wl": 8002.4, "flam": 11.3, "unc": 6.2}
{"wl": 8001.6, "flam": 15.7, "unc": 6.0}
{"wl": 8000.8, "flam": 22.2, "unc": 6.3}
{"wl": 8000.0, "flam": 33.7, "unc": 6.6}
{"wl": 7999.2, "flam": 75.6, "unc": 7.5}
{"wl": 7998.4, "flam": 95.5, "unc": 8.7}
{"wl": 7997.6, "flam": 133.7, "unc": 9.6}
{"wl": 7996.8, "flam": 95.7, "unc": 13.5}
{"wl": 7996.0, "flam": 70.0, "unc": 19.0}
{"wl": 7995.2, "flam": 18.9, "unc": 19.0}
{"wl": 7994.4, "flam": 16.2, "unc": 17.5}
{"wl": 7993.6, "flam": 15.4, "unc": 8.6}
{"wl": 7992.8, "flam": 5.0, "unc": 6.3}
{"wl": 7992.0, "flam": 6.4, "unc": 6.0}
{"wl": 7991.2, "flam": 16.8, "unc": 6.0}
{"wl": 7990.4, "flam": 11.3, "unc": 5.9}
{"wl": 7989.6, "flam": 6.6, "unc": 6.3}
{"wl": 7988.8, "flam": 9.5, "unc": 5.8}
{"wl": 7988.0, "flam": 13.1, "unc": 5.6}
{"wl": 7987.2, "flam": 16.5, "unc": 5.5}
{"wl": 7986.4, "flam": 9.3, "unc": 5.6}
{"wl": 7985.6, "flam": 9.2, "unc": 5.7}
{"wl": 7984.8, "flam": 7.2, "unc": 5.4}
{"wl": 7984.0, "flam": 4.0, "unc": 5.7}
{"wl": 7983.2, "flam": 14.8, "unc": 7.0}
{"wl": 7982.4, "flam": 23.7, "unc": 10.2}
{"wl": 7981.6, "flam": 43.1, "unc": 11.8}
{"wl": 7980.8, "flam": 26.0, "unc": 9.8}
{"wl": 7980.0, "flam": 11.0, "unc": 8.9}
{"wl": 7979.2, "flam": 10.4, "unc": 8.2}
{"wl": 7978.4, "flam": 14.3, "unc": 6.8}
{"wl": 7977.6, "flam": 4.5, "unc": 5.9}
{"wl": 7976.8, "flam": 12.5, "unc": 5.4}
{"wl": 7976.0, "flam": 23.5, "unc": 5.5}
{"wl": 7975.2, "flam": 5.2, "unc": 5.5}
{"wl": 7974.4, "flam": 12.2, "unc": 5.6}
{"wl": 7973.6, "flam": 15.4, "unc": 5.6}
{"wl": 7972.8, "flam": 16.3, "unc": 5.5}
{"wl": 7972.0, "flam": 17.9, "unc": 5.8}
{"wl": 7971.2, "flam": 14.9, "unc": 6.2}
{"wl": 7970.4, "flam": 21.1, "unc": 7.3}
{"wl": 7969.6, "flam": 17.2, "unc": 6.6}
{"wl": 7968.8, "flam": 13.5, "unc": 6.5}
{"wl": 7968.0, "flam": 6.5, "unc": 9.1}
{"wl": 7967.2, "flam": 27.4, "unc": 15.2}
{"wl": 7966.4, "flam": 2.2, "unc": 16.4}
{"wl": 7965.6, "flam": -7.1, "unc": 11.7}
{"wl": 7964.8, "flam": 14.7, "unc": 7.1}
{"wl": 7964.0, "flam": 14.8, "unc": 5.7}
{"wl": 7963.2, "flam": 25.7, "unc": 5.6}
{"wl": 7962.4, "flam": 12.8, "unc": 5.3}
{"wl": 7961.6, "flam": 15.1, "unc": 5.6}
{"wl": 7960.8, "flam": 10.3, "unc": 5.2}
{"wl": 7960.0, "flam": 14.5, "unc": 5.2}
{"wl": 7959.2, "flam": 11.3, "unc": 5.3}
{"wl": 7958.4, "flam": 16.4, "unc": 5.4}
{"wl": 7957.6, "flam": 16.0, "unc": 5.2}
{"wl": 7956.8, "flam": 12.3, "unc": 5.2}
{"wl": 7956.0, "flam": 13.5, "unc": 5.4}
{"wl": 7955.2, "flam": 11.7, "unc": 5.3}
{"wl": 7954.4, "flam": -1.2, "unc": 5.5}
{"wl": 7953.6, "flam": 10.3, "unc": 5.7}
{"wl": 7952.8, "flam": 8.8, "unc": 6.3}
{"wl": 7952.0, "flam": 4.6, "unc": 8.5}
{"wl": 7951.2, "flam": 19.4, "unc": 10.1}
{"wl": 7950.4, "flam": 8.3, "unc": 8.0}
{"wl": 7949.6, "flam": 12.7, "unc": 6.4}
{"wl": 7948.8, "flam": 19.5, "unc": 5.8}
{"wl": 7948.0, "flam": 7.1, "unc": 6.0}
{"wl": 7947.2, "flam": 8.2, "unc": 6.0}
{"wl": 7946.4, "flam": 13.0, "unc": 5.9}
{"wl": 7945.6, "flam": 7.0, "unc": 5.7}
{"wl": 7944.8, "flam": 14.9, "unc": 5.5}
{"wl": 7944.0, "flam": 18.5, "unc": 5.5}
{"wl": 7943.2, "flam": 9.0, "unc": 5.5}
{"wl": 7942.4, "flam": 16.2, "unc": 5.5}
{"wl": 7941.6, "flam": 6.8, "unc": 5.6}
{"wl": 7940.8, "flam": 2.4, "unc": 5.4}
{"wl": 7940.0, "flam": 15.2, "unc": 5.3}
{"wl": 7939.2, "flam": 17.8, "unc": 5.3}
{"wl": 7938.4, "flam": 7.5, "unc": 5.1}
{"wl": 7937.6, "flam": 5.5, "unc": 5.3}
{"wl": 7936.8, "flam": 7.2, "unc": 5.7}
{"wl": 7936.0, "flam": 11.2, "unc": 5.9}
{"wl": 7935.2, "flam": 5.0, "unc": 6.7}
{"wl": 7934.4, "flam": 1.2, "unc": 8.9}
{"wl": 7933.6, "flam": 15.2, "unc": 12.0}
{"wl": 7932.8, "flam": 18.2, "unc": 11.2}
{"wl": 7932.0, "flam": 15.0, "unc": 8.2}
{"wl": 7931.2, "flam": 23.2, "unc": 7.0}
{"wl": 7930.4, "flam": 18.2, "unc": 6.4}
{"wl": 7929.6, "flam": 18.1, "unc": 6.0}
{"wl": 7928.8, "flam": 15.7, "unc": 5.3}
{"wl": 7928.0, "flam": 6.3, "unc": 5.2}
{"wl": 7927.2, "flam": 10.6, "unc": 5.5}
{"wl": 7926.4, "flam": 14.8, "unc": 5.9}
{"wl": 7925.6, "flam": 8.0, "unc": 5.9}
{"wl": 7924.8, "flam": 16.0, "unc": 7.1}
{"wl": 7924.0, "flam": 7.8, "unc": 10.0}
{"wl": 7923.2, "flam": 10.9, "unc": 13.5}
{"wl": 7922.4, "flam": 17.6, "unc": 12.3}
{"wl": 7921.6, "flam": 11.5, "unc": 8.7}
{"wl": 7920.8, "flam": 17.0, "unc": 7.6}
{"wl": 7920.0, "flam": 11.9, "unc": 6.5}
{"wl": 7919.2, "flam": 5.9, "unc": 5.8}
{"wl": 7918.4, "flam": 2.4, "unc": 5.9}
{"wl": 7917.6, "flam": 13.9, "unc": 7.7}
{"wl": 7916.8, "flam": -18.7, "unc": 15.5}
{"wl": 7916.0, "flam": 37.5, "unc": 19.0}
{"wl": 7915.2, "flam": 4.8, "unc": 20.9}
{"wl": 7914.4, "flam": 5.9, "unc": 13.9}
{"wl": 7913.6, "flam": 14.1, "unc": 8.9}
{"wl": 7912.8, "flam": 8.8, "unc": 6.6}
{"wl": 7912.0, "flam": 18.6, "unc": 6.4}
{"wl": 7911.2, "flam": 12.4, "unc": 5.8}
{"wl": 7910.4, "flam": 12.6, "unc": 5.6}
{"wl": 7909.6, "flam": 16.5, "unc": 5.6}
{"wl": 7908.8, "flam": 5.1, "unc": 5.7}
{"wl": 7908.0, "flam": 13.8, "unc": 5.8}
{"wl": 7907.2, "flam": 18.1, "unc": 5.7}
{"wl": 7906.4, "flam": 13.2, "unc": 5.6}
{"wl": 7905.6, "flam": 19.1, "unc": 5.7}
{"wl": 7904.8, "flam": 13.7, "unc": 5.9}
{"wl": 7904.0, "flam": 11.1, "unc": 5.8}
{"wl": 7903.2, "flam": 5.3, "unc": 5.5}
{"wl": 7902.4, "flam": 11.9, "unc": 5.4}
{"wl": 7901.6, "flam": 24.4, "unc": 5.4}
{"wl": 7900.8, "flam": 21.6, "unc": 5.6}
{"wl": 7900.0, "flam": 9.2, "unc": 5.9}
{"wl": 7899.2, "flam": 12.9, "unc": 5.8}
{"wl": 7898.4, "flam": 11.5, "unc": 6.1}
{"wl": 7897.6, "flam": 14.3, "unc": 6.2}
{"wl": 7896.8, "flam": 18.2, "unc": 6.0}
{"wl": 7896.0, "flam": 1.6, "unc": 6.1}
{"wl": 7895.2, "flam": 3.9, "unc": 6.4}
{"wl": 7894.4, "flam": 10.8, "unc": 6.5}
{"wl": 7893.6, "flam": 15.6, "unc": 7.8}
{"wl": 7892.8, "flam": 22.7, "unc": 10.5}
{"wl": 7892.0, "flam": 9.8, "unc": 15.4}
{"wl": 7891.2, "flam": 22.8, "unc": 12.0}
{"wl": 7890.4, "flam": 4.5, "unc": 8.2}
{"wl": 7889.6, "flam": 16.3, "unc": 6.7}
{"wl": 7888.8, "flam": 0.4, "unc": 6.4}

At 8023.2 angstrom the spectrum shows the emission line [N II] 6583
